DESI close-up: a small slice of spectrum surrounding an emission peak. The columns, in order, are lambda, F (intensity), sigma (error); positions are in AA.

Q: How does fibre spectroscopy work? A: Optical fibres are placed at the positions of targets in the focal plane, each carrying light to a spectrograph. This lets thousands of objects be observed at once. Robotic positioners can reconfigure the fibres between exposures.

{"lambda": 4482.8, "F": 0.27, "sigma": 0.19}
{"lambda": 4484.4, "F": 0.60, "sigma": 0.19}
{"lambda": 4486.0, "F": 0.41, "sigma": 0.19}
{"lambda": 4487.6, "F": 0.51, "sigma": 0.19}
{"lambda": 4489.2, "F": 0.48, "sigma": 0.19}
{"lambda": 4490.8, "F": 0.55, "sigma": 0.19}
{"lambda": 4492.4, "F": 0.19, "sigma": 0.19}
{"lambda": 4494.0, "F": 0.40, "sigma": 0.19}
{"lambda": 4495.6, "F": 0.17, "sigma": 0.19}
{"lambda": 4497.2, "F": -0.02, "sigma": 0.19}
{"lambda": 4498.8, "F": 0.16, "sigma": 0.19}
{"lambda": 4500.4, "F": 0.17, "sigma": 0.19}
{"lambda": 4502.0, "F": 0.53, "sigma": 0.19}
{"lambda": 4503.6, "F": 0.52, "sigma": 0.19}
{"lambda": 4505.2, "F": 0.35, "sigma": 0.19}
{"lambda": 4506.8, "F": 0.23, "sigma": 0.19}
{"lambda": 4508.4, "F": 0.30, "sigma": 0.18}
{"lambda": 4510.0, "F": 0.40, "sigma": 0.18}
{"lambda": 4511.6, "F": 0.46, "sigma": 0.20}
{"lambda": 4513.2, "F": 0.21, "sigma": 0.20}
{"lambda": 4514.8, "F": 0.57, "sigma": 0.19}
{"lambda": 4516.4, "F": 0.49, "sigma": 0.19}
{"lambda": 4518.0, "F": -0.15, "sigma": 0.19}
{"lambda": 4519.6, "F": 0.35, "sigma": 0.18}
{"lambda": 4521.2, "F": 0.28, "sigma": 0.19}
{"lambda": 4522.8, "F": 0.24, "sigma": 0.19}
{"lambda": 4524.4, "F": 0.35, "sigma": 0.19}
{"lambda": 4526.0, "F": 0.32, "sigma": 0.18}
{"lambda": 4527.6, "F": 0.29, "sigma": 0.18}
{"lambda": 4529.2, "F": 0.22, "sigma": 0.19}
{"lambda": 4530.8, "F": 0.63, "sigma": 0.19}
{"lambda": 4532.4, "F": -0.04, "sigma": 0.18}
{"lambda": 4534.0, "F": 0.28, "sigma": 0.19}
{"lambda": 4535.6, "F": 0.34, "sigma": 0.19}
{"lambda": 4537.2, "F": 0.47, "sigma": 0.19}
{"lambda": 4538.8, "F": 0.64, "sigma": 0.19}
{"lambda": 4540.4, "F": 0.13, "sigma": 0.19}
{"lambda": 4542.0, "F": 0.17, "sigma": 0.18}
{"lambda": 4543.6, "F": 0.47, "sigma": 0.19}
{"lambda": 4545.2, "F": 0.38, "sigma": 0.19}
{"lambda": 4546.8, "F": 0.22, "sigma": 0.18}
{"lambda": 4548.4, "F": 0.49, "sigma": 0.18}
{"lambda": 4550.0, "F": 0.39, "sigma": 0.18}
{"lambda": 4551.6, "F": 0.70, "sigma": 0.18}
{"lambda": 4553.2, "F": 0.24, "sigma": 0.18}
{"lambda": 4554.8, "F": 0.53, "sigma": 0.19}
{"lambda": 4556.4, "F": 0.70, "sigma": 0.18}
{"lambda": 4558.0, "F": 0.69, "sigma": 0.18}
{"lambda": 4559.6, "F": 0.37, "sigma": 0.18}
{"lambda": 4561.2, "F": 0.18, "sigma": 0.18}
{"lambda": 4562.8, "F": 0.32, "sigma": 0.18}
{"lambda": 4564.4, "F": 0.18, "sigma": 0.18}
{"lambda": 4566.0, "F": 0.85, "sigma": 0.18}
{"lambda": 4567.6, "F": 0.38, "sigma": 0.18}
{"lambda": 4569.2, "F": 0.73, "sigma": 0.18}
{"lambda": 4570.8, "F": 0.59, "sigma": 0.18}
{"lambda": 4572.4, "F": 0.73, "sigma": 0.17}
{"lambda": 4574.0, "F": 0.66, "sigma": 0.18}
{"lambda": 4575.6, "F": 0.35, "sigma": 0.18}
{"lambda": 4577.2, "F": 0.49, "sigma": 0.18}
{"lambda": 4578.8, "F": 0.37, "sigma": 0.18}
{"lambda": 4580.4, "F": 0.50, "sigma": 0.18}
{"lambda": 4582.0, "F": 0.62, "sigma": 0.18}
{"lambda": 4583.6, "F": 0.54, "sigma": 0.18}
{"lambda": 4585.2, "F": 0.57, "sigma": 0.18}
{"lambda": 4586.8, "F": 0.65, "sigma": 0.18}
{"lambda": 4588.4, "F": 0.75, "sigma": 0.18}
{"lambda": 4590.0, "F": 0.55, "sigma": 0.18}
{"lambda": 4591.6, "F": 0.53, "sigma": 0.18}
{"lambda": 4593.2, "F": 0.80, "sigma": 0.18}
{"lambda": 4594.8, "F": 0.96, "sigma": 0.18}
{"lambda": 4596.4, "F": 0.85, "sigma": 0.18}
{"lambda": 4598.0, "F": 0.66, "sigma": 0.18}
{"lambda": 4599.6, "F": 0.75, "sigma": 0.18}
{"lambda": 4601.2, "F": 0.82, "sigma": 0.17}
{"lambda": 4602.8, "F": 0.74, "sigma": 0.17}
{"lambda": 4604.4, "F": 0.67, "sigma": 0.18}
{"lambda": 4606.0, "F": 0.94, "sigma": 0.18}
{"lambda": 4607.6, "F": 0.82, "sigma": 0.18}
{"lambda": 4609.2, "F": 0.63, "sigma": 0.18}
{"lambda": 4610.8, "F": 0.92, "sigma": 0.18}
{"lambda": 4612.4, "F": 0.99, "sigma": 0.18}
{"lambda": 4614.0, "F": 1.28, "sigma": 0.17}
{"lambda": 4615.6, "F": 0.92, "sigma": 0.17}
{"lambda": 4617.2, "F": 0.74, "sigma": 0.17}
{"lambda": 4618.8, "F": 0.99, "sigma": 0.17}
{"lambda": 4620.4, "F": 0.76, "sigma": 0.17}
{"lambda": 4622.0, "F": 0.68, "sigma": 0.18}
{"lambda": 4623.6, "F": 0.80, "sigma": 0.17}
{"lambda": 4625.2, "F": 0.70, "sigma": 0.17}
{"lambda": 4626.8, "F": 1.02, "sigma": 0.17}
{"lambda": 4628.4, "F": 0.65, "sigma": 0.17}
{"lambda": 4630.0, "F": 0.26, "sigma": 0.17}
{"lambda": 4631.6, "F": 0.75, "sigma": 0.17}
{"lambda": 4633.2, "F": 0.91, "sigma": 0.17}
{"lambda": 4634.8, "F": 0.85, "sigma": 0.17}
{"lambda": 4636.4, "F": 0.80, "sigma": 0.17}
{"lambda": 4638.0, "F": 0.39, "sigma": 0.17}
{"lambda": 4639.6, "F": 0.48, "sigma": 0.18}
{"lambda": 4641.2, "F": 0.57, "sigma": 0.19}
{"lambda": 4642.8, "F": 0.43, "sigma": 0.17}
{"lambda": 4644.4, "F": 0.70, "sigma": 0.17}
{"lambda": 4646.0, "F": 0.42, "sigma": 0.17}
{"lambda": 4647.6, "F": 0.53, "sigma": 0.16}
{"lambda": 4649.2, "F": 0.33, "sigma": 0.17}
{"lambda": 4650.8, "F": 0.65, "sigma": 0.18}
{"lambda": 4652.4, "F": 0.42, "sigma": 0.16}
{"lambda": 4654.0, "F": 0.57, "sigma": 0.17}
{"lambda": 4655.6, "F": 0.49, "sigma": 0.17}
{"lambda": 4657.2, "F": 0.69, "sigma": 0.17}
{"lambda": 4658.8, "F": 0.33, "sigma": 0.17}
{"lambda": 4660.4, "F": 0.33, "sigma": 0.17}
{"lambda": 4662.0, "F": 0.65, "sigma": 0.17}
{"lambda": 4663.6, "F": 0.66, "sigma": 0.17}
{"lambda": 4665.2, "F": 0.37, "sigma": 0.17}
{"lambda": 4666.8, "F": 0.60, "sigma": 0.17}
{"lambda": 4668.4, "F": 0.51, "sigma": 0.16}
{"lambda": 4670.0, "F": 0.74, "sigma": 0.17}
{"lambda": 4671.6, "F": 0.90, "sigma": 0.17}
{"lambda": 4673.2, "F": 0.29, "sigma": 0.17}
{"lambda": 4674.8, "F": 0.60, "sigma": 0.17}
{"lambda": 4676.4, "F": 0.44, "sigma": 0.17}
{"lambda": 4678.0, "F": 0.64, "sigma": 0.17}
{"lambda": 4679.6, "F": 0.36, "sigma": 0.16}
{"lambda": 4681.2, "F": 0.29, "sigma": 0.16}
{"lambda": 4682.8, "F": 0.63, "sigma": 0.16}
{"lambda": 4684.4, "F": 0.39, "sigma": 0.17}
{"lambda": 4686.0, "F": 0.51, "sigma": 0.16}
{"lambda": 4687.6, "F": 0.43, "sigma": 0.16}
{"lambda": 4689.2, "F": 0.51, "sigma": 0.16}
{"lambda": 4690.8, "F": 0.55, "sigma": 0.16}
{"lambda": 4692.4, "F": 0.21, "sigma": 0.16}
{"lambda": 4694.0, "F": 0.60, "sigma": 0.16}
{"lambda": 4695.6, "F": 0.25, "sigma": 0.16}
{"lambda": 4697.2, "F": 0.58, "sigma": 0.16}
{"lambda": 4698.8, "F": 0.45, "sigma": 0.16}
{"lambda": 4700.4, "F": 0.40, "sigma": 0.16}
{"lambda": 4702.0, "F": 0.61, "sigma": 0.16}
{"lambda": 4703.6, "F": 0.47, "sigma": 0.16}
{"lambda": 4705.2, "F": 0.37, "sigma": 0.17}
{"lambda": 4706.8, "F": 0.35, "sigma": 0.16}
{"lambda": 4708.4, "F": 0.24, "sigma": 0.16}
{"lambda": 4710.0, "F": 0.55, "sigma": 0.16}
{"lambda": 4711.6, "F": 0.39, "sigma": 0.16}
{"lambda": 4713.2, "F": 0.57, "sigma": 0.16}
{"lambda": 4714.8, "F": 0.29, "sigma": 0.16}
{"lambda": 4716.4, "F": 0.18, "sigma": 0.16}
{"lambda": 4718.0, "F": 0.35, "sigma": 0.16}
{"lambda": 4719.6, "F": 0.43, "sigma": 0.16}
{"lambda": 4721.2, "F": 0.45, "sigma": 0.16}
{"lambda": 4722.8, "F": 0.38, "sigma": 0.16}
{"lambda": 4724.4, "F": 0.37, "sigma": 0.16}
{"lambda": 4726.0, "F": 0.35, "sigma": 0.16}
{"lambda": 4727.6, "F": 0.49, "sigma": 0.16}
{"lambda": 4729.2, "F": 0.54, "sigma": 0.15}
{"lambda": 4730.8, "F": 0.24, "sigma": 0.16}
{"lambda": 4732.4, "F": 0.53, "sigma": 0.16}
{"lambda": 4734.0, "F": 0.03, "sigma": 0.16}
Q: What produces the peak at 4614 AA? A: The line C IV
